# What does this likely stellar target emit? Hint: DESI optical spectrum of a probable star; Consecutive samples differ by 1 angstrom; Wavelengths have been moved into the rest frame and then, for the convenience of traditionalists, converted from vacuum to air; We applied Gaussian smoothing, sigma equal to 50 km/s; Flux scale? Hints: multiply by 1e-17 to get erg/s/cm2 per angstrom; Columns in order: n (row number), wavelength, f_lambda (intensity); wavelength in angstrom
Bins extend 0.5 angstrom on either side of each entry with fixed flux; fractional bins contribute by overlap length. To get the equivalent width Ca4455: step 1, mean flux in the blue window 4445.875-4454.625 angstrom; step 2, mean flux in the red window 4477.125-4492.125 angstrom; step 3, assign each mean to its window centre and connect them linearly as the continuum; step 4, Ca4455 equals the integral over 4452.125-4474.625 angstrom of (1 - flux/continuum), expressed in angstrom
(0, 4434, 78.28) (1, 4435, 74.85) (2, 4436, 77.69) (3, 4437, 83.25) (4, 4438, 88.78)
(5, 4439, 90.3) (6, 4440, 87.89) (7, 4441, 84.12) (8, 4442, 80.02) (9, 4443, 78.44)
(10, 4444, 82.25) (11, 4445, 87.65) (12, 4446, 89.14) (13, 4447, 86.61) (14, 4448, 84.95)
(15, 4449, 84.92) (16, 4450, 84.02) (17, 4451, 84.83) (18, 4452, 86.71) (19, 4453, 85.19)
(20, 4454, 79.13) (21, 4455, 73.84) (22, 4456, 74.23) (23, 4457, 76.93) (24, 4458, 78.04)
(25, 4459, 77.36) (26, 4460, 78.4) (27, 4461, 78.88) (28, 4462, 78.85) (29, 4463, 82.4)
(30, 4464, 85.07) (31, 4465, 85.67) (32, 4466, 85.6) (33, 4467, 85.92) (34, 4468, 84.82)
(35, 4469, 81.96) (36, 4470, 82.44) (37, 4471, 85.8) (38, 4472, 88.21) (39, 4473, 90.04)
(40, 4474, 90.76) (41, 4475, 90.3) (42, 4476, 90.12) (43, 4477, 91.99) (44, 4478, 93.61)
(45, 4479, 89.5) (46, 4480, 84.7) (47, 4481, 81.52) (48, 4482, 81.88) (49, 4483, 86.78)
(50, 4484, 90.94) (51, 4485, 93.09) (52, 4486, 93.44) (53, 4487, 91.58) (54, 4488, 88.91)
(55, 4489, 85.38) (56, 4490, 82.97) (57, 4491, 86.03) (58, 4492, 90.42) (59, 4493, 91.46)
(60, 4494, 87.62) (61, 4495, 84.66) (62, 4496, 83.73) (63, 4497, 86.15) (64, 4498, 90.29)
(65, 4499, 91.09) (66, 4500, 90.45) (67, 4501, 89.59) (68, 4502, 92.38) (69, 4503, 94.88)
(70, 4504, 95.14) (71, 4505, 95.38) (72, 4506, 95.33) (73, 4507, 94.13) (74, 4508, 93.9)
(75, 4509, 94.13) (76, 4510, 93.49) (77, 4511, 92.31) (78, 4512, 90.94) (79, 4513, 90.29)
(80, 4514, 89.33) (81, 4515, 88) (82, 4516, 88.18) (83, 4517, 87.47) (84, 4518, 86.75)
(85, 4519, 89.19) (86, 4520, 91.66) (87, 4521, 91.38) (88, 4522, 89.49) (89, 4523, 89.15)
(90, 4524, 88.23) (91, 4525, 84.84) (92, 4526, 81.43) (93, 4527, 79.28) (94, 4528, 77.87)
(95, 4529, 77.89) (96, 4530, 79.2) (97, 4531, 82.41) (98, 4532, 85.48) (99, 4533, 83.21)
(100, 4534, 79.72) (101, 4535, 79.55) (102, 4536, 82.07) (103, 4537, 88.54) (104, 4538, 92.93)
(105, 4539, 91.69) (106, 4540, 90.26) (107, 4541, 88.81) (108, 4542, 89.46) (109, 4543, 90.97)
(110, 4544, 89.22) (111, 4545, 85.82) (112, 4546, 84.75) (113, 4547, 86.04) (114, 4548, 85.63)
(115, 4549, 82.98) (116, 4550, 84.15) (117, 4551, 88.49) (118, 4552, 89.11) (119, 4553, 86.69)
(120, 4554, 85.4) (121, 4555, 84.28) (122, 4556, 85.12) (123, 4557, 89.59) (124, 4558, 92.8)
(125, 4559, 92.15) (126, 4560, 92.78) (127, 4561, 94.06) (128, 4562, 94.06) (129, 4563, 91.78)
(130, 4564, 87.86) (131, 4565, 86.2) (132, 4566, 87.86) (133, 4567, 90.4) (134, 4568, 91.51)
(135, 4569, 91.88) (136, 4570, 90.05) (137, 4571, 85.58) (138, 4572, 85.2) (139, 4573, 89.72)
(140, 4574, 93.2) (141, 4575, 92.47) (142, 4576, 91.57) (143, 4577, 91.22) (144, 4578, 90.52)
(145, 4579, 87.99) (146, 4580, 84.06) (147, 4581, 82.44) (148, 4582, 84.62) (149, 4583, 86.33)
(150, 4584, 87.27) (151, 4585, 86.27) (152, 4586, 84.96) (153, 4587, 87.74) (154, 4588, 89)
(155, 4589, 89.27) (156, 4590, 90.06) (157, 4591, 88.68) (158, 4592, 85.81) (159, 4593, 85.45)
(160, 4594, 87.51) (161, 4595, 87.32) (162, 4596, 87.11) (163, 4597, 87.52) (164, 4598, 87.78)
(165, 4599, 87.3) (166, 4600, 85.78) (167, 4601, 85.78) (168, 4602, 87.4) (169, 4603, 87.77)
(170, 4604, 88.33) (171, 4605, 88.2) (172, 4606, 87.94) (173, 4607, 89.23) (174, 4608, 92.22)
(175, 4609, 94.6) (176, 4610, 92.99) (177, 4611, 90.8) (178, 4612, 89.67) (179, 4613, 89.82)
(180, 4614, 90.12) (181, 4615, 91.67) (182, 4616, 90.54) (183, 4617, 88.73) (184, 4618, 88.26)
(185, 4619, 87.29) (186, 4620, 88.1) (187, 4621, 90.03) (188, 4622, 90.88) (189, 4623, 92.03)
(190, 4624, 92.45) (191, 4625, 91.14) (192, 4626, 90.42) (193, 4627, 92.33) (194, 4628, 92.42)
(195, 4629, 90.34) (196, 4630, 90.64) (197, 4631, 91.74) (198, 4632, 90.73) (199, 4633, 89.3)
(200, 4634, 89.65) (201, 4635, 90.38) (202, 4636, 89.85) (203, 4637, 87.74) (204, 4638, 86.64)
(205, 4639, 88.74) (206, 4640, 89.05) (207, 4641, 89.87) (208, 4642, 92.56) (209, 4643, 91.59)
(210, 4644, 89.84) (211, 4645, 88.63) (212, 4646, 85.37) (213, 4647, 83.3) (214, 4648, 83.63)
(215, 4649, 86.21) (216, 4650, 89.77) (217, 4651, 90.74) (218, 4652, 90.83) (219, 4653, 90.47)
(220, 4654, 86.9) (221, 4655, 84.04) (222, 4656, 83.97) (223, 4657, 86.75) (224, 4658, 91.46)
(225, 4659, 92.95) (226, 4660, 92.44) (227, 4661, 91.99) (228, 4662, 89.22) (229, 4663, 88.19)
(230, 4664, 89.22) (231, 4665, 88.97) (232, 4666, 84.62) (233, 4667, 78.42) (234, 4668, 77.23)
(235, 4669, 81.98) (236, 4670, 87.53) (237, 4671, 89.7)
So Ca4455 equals 0.96 angstrom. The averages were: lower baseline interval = 84.7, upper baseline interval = 88.1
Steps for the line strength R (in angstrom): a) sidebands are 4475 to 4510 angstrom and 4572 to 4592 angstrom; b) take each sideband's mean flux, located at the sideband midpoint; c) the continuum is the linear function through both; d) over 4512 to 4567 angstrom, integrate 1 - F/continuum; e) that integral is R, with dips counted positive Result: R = 1.1 angstrom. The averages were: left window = 89.9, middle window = 87.1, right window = 88.1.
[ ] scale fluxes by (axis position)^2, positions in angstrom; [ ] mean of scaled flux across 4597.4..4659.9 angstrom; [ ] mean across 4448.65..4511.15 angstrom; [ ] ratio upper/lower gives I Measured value 1.10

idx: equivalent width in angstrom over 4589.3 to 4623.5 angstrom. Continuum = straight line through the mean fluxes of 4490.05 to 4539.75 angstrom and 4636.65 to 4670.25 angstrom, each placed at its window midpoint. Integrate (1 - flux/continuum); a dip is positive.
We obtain -0.4 angstrom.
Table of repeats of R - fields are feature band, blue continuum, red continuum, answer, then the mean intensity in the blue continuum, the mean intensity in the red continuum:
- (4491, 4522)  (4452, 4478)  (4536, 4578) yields -1.64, 83.5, 89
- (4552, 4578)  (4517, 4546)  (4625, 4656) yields -0.85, 86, 89.1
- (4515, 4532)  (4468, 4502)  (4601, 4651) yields 0.61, 88.1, 89.6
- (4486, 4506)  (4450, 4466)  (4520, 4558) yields -1.57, 80.6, 85.9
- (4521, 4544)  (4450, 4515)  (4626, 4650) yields 0.65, 87.2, 89.2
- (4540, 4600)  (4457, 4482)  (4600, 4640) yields -0.01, 84.9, 89.9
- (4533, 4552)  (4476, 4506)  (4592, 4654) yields 0.54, 89.3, 89.2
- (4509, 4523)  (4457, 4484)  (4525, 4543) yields -0.91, 85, 84.3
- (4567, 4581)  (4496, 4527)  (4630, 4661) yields 0.03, 90.2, 88.9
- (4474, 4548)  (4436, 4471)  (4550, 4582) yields -1.91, 82.9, 89.1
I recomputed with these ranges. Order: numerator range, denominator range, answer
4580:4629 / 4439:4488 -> 1.11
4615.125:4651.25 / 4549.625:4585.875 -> 1.04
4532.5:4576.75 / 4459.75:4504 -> 1.04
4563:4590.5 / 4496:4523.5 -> 1.00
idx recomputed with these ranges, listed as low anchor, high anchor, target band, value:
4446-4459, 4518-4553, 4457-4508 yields -2.57 angstrom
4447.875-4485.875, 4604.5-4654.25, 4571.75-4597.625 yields 0.14 angstrom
